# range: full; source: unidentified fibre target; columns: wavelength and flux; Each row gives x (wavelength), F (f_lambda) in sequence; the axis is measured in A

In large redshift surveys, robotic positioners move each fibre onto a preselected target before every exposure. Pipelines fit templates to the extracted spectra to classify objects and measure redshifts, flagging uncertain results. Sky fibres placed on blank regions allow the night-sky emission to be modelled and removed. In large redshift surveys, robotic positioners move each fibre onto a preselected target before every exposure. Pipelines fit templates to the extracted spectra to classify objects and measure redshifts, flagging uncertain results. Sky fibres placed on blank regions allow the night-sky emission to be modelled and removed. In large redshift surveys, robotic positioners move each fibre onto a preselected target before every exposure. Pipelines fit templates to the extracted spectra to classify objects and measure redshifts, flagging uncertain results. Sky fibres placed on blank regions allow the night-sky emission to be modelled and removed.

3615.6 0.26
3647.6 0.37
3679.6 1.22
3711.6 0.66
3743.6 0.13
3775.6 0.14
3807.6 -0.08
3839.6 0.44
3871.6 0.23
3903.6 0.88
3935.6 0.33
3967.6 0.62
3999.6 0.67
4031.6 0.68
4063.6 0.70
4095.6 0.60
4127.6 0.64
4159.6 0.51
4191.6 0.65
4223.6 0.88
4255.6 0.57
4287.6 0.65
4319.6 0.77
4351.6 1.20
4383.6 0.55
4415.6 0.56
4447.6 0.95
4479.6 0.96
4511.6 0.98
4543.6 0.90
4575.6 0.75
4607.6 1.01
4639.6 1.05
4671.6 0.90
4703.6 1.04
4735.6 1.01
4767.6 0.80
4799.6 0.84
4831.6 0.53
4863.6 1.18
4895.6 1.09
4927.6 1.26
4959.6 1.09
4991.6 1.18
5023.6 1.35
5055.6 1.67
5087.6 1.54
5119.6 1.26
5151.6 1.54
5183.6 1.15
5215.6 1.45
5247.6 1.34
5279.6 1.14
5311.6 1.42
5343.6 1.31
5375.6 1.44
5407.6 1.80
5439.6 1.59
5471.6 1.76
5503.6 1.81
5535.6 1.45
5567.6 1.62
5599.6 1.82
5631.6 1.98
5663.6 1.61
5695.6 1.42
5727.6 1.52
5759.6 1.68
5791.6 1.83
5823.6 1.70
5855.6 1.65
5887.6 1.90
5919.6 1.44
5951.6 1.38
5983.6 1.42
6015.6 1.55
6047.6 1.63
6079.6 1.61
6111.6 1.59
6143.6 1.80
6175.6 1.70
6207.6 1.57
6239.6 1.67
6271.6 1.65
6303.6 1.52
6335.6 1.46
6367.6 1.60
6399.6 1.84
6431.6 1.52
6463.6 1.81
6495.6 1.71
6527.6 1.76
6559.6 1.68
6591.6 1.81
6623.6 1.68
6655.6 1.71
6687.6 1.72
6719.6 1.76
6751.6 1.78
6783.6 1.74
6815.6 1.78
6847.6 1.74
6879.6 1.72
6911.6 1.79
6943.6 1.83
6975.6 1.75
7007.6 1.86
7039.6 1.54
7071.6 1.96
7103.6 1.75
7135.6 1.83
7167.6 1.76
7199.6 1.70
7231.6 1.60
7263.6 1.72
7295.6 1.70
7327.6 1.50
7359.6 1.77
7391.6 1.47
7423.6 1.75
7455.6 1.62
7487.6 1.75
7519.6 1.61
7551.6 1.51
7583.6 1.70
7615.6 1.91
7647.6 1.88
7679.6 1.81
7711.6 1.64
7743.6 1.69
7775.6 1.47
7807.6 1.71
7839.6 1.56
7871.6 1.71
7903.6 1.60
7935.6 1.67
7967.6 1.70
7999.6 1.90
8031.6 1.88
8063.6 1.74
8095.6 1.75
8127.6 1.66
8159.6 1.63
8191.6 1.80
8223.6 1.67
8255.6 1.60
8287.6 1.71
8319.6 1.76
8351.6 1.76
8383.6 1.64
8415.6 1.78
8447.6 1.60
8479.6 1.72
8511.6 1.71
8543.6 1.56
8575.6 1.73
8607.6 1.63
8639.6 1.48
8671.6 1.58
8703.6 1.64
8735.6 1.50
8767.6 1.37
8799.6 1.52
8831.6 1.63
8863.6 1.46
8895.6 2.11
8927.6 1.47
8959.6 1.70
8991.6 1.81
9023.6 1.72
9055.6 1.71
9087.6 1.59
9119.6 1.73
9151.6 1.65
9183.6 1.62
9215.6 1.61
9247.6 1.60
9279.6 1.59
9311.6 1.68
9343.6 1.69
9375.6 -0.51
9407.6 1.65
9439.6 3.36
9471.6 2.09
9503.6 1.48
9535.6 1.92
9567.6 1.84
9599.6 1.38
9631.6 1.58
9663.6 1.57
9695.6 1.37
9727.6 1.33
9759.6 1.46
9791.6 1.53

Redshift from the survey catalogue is 0.219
